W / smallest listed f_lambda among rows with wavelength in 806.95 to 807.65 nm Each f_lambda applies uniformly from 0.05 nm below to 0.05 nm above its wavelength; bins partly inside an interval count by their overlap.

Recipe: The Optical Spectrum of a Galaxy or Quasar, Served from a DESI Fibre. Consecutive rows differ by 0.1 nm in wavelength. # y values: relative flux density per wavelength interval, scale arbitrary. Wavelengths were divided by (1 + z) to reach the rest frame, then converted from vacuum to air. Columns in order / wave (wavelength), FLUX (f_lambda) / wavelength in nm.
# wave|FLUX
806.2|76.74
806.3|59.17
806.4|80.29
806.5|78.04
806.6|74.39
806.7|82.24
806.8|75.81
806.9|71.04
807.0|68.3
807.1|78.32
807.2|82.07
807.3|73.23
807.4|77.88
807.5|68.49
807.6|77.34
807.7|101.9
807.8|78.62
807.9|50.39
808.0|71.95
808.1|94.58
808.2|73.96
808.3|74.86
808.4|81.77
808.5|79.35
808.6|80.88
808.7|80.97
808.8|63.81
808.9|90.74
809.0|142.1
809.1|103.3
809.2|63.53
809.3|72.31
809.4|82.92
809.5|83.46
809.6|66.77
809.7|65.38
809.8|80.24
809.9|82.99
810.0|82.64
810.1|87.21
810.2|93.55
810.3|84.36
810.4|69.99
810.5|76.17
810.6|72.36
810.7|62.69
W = 68.3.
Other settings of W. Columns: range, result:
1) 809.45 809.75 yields 65.38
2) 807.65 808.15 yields 50.39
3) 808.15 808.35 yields 73.96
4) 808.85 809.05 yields 90.74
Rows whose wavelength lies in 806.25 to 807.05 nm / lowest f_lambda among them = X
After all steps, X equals 59.17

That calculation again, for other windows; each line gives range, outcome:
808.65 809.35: 63.53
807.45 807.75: 68.49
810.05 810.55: 69.99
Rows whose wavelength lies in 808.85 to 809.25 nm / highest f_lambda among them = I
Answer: 142.1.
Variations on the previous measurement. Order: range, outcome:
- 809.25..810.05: 83.46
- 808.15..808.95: 90.74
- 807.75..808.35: 94.58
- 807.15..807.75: 101.9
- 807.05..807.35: 82.07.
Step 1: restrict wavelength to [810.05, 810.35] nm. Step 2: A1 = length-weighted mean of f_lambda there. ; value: 88.4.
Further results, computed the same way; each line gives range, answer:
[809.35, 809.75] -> 74.6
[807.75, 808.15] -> 73.9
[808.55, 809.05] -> 91.7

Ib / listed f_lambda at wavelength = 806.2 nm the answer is 76.74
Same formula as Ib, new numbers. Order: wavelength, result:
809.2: 63.53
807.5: 68.49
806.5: 78.04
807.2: 82.07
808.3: 74.86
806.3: 59.17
